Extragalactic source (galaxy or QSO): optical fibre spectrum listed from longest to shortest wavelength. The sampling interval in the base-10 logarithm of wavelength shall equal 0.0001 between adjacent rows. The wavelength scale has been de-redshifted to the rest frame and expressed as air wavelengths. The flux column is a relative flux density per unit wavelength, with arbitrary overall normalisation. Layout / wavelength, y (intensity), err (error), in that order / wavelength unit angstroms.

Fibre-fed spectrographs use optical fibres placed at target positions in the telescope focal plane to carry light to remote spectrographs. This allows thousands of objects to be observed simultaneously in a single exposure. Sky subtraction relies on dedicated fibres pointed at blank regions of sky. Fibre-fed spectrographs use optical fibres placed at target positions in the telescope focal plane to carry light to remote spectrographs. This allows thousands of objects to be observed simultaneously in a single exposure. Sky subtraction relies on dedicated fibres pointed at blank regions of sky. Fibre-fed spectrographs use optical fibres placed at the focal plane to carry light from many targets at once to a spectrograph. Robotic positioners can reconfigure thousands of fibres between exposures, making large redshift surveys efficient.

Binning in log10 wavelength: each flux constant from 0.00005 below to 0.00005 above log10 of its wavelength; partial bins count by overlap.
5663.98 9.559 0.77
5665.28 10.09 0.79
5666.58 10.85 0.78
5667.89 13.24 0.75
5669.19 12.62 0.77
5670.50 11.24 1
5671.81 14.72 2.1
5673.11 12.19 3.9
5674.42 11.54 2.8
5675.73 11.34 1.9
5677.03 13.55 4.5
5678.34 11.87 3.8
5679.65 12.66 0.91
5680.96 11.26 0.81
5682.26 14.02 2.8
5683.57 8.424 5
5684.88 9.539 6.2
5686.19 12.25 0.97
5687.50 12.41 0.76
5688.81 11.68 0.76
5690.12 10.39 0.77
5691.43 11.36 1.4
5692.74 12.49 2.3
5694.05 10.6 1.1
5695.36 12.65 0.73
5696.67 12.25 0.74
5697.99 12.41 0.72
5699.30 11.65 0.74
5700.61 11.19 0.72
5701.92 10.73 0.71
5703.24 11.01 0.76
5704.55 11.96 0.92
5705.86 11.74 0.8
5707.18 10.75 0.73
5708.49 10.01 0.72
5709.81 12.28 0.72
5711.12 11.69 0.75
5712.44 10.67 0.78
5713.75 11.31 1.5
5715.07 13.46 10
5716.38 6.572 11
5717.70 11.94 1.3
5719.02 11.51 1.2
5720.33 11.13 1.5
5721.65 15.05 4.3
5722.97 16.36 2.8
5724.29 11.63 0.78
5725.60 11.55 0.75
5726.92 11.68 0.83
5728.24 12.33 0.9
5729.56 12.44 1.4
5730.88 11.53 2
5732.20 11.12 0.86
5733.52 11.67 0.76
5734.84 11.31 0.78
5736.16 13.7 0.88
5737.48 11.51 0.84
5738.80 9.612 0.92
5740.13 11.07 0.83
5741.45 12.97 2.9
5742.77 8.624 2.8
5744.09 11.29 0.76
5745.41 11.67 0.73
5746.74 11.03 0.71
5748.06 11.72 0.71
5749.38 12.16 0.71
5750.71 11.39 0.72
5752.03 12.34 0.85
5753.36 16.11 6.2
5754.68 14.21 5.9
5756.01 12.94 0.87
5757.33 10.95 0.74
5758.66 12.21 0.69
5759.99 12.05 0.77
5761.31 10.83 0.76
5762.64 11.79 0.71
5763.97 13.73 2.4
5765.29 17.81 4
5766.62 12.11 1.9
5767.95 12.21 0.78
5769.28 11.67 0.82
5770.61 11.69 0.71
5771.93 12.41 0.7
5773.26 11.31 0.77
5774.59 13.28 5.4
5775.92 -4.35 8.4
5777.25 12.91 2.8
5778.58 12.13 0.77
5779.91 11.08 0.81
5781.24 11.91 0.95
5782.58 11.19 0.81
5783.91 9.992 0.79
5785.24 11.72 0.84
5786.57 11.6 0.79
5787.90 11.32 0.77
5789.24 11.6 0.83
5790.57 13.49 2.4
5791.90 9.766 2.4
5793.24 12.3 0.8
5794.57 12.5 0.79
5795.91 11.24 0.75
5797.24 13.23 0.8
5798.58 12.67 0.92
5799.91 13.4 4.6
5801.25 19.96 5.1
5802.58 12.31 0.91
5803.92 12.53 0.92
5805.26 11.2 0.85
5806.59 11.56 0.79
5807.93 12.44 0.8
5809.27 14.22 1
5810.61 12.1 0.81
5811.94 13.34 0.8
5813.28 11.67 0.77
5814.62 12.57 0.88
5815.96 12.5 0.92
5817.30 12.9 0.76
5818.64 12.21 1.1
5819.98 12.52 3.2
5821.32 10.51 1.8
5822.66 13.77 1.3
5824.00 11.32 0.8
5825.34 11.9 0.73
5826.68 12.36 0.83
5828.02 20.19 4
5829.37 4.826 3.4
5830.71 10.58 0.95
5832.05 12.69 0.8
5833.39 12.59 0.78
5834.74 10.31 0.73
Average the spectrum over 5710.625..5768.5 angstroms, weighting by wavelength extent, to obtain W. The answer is 12.1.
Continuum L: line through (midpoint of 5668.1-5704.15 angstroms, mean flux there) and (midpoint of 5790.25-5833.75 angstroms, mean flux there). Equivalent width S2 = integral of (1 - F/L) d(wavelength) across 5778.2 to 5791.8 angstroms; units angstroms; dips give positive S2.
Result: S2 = 0.9 angstroms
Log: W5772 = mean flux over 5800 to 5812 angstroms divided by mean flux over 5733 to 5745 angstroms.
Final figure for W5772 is 1.2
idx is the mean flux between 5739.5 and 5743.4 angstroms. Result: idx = 10.9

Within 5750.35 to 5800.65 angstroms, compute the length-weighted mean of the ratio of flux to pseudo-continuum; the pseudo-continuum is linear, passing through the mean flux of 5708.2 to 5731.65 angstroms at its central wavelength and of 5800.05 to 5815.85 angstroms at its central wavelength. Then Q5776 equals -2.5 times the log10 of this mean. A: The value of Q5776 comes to 0.07 mag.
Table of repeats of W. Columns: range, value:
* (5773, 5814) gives 11.8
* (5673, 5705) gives 11.6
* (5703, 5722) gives 11.4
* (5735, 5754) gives 11.8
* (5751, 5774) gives 12.7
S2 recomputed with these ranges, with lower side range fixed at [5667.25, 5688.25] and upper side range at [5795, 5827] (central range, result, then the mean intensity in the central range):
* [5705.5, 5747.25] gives 2.32 angstroms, 11.6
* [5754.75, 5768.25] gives -0.32 angstroms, 12.7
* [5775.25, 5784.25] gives 2.37 angstroms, 9.24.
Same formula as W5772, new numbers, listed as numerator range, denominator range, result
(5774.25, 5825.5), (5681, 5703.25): 1.04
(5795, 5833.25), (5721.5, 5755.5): 1.04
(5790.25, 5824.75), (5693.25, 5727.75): 1.08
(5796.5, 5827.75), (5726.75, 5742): 1.09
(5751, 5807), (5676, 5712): 1.04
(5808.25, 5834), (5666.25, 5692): 1.04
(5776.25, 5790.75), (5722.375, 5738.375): 0.93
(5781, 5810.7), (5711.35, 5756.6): 1.04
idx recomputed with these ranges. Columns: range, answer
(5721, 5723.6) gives 15.7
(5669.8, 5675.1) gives 12.4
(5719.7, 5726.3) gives 13.1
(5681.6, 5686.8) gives 11.1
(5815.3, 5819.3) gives 12.5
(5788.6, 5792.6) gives 11.6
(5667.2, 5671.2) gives 12.4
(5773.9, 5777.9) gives 7.28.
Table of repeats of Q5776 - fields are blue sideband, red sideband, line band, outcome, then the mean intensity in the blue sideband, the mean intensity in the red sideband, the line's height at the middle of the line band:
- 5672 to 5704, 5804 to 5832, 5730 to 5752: 0.045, 11.7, 12.3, 11.9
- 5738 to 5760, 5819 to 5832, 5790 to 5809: -0.070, 11.9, 12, 12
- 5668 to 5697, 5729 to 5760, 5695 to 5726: 0.015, 11.9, 11.9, 11.9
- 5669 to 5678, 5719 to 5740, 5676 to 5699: 0.054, 12.4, 12.1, 12.3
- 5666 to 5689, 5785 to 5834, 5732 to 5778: 0.049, 12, 12.4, 12.2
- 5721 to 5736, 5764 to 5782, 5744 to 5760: -0.044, 12.5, 11.3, 11.9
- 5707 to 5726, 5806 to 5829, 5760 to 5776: 0.039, 11.8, 12.7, 12.3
